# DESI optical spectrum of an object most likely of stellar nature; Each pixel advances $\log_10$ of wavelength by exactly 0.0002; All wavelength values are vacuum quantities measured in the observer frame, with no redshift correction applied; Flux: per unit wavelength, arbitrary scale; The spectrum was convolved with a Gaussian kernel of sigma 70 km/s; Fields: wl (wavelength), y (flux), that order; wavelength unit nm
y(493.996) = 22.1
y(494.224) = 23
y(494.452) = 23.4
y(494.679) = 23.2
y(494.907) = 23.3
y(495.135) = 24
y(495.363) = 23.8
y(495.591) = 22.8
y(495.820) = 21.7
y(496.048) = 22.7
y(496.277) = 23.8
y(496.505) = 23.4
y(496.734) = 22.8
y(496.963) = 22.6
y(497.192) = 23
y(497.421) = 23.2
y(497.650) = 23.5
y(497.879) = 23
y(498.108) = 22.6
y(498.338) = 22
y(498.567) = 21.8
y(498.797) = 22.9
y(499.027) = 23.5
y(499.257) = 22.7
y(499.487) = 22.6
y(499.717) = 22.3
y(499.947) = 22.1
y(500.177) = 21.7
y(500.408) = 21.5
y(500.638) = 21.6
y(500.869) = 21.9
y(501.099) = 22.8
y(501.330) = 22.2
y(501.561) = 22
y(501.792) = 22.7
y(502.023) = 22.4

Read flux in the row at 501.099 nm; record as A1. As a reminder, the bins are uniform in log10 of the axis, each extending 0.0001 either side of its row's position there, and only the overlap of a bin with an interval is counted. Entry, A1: 22.8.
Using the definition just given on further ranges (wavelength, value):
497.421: 23.2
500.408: 21.5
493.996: 22.1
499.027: 23.5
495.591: 22.8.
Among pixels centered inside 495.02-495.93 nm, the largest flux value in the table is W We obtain 24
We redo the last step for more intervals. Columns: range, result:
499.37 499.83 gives 22.6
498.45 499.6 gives 23.5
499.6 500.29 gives 22.3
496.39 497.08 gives 23.4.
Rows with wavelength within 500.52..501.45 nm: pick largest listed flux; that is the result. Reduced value 22.8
